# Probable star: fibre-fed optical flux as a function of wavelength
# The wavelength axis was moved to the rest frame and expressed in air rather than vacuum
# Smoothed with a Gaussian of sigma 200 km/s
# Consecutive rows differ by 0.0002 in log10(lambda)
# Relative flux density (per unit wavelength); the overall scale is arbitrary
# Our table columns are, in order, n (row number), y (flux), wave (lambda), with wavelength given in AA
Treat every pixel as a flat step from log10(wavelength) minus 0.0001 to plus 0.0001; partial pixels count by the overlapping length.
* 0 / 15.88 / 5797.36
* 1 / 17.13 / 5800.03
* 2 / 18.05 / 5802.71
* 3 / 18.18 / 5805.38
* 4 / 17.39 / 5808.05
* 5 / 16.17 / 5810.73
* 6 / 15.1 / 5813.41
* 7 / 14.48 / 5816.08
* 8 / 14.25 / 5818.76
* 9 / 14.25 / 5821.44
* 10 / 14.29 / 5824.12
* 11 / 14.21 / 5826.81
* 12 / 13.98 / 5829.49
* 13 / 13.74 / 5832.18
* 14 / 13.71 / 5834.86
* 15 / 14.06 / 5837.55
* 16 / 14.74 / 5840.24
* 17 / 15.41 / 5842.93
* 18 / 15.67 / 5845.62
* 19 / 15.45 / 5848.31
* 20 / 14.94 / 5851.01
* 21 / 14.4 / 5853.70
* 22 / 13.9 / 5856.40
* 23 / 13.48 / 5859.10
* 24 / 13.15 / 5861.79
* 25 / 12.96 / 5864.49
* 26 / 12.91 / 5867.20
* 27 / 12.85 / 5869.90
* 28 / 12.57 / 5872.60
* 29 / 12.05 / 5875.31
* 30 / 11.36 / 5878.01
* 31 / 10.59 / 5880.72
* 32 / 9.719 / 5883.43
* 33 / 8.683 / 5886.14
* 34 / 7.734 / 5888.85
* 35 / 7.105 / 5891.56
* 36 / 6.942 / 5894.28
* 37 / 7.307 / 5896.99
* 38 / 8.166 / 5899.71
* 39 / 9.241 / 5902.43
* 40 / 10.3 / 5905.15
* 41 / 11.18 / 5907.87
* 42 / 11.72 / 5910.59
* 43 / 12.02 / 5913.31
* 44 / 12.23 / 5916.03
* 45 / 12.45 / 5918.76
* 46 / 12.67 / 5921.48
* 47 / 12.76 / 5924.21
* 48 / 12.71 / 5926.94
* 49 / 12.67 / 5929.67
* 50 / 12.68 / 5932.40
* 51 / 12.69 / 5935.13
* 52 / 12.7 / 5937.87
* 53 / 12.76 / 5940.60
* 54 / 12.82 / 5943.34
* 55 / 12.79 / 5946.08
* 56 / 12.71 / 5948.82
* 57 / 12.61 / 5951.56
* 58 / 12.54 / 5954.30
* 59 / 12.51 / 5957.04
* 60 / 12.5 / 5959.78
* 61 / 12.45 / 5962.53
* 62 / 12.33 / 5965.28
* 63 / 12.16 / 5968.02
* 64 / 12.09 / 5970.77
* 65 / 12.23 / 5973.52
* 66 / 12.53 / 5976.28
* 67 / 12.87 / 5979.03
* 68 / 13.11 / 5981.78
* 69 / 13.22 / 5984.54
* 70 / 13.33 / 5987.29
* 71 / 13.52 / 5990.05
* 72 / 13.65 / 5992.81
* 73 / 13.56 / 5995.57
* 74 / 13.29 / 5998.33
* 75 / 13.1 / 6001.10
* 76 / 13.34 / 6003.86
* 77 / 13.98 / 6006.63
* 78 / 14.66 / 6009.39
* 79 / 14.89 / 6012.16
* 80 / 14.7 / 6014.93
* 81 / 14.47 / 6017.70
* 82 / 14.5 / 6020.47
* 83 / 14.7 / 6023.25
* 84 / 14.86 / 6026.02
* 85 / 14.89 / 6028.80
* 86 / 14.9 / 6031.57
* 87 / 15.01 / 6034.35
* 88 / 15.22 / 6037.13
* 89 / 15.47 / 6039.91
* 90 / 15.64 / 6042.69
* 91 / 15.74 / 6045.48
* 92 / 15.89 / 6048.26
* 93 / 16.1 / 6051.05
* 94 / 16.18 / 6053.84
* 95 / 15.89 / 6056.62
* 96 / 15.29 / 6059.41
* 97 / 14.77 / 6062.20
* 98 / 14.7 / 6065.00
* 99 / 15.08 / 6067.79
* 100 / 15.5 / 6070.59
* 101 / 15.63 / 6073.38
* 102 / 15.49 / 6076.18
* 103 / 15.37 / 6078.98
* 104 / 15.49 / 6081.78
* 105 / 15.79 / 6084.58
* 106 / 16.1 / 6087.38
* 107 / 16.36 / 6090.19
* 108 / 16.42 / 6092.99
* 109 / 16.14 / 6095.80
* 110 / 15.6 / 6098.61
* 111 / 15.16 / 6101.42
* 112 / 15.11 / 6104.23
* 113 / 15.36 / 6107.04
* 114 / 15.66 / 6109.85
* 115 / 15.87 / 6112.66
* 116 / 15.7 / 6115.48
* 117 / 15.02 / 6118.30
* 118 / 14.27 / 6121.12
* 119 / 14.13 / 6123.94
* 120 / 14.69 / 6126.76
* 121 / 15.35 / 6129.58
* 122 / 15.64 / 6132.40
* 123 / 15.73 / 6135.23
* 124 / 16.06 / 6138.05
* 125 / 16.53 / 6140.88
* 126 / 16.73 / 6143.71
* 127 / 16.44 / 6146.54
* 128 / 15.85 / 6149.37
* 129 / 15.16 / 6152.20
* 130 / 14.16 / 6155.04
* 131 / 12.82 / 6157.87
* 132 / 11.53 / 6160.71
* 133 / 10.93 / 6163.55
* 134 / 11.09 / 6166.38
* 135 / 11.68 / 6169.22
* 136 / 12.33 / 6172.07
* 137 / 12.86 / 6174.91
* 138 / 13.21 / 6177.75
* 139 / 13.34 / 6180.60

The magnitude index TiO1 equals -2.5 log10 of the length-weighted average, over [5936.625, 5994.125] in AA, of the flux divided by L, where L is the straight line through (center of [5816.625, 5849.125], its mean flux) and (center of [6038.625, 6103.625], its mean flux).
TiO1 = 0.186 mag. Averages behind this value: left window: 14.5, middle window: 12.7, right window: 15.6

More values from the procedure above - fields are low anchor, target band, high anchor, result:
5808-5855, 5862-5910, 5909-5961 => 0.31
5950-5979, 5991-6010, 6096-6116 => -0.03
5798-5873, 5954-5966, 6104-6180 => 0.17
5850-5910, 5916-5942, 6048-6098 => -0.04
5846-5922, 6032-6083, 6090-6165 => -0.10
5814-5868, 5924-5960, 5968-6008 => 0.06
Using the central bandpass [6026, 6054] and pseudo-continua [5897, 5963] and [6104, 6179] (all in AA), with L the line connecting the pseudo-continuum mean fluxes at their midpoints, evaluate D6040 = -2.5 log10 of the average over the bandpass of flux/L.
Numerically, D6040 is -0.17 mag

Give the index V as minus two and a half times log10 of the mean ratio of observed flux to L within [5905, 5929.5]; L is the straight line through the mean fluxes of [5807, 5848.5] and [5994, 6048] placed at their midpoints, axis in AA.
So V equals 0.21 mag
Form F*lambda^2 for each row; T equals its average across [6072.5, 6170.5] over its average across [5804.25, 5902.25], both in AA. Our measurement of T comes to 1.28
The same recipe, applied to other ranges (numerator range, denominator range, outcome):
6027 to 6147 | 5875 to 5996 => 1.40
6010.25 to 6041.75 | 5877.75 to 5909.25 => 1.74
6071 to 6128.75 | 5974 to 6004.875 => 1.22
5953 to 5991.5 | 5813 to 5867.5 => 0.93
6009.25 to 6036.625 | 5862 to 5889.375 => 1.37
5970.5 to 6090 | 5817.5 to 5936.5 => 1.26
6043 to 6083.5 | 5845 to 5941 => 1.40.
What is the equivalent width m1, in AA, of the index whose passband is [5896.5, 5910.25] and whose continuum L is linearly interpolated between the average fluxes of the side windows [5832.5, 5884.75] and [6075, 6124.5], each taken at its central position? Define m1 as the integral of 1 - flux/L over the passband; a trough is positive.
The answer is 4.22 AA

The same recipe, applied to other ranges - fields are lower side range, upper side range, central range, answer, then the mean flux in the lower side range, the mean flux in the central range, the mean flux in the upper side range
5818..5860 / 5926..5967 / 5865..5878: 1.3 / 14.4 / 12.5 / 12.6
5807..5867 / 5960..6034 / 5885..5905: 8.7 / 14.5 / 8.02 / 13.6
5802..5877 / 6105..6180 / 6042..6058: -1.7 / 14.5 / 15.9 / 14.4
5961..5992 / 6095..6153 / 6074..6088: -0.9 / 12.7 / 15.6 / 15.5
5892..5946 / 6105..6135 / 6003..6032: -2.9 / 11.3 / 14.5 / 15.2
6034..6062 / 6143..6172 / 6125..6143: -2.2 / 15.6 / 15.7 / 13.5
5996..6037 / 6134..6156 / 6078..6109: -0.9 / 14.4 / 15.7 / 15.9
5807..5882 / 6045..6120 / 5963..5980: 2.8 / 14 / 12.4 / 15.6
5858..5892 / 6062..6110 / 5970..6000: 1.0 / 11.3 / 13.1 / 15.6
